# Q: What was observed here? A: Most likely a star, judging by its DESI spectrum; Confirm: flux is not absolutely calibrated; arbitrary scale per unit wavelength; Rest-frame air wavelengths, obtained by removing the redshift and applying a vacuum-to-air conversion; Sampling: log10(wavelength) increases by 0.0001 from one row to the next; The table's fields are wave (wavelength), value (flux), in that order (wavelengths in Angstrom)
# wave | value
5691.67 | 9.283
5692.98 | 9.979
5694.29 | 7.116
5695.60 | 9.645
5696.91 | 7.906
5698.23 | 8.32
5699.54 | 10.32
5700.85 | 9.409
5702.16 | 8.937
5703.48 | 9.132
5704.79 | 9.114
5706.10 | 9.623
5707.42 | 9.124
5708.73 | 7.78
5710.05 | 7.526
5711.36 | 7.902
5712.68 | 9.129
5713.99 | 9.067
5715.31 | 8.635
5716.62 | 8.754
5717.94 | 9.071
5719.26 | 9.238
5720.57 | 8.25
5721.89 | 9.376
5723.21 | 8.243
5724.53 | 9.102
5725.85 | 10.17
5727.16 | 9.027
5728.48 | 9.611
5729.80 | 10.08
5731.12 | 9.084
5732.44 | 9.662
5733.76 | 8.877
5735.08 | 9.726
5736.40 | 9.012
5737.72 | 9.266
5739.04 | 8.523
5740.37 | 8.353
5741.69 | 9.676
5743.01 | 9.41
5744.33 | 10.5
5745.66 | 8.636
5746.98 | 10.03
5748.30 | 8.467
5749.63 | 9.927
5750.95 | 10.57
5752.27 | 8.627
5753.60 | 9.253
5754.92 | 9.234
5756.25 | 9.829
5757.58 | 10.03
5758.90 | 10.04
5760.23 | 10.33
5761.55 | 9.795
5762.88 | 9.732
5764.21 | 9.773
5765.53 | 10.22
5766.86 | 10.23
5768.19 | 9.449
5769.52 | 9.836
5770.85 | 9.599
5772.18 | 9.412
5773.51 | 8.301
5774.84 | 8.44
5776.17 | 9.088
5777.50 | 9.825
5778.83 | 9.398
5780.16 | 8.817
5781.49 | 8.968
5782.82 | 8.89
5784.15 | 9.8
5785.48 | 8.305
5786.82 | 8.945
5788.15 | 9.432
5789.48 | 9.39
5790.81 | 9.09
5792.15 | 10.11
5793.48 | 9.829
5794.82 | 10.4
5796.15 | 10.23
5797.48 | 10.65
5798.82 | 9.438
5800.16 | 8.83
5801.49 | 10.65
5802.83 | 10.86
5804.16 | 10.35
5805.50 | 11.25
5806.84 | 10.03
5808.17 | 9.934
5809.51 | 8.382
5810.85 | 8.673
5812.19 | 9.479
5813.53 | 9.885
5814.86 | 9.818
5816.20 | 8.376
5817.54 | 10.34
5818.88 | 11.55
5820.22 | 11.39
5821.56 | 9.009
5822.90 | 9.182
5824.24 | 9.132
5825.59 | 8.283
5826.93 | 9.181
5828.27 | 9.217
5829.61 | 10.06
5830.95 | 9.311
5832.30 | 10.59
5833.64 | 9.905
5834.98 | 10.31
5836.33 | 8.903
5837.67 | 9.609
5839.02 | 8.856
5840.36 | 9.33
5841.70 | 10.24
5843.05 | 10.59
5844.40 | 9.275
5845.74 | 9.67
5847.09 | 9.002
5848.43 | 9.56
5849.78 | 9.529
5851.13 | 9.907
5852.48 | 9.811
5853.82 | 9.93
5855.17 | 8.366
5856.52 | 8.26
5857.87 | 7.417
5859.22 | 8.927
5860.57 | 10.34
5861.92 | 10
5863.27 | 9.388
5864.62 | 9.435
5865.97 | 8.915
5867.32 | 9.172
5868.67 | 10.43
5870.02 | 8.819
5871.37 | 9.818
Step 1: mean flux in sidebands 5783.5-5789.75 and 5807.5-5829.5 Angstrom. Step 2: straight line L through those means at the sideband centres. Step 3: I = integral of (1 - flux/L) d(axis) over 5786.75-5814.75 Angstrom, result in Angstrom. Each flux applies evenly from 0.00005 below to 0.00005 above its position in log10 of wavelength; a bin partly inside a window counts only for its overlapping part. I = -1.5 Angstrom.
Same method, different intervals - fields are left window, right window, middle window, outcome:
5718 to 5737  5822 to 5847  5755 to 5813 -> -1.5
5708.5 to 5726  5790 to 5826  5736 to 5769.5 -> -1.5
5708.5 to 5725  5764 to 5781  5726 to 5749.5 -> -1.1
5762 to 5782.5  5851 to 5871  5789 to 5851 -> -2.7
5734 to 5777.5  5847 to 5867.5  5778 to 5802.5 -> -0.3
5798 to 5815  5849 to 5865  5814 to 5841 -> -0.1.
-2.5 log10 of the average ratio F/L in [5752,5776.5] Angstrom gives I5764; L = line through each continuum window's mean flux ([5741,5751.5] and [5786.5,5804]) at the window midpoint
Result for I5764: 0.02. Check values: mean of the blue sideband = 9.64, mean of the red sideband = 9.87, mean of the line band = 9.55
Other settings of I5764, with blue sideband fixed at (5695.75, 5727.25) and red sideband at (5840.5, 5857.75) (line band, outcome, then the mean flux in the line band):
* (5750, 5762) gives -0.08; 9.76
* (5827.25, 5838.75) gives -0.04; 9.69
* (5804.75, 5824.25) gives -0.06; 9.79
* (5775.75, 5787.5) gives 0.01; 9.12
